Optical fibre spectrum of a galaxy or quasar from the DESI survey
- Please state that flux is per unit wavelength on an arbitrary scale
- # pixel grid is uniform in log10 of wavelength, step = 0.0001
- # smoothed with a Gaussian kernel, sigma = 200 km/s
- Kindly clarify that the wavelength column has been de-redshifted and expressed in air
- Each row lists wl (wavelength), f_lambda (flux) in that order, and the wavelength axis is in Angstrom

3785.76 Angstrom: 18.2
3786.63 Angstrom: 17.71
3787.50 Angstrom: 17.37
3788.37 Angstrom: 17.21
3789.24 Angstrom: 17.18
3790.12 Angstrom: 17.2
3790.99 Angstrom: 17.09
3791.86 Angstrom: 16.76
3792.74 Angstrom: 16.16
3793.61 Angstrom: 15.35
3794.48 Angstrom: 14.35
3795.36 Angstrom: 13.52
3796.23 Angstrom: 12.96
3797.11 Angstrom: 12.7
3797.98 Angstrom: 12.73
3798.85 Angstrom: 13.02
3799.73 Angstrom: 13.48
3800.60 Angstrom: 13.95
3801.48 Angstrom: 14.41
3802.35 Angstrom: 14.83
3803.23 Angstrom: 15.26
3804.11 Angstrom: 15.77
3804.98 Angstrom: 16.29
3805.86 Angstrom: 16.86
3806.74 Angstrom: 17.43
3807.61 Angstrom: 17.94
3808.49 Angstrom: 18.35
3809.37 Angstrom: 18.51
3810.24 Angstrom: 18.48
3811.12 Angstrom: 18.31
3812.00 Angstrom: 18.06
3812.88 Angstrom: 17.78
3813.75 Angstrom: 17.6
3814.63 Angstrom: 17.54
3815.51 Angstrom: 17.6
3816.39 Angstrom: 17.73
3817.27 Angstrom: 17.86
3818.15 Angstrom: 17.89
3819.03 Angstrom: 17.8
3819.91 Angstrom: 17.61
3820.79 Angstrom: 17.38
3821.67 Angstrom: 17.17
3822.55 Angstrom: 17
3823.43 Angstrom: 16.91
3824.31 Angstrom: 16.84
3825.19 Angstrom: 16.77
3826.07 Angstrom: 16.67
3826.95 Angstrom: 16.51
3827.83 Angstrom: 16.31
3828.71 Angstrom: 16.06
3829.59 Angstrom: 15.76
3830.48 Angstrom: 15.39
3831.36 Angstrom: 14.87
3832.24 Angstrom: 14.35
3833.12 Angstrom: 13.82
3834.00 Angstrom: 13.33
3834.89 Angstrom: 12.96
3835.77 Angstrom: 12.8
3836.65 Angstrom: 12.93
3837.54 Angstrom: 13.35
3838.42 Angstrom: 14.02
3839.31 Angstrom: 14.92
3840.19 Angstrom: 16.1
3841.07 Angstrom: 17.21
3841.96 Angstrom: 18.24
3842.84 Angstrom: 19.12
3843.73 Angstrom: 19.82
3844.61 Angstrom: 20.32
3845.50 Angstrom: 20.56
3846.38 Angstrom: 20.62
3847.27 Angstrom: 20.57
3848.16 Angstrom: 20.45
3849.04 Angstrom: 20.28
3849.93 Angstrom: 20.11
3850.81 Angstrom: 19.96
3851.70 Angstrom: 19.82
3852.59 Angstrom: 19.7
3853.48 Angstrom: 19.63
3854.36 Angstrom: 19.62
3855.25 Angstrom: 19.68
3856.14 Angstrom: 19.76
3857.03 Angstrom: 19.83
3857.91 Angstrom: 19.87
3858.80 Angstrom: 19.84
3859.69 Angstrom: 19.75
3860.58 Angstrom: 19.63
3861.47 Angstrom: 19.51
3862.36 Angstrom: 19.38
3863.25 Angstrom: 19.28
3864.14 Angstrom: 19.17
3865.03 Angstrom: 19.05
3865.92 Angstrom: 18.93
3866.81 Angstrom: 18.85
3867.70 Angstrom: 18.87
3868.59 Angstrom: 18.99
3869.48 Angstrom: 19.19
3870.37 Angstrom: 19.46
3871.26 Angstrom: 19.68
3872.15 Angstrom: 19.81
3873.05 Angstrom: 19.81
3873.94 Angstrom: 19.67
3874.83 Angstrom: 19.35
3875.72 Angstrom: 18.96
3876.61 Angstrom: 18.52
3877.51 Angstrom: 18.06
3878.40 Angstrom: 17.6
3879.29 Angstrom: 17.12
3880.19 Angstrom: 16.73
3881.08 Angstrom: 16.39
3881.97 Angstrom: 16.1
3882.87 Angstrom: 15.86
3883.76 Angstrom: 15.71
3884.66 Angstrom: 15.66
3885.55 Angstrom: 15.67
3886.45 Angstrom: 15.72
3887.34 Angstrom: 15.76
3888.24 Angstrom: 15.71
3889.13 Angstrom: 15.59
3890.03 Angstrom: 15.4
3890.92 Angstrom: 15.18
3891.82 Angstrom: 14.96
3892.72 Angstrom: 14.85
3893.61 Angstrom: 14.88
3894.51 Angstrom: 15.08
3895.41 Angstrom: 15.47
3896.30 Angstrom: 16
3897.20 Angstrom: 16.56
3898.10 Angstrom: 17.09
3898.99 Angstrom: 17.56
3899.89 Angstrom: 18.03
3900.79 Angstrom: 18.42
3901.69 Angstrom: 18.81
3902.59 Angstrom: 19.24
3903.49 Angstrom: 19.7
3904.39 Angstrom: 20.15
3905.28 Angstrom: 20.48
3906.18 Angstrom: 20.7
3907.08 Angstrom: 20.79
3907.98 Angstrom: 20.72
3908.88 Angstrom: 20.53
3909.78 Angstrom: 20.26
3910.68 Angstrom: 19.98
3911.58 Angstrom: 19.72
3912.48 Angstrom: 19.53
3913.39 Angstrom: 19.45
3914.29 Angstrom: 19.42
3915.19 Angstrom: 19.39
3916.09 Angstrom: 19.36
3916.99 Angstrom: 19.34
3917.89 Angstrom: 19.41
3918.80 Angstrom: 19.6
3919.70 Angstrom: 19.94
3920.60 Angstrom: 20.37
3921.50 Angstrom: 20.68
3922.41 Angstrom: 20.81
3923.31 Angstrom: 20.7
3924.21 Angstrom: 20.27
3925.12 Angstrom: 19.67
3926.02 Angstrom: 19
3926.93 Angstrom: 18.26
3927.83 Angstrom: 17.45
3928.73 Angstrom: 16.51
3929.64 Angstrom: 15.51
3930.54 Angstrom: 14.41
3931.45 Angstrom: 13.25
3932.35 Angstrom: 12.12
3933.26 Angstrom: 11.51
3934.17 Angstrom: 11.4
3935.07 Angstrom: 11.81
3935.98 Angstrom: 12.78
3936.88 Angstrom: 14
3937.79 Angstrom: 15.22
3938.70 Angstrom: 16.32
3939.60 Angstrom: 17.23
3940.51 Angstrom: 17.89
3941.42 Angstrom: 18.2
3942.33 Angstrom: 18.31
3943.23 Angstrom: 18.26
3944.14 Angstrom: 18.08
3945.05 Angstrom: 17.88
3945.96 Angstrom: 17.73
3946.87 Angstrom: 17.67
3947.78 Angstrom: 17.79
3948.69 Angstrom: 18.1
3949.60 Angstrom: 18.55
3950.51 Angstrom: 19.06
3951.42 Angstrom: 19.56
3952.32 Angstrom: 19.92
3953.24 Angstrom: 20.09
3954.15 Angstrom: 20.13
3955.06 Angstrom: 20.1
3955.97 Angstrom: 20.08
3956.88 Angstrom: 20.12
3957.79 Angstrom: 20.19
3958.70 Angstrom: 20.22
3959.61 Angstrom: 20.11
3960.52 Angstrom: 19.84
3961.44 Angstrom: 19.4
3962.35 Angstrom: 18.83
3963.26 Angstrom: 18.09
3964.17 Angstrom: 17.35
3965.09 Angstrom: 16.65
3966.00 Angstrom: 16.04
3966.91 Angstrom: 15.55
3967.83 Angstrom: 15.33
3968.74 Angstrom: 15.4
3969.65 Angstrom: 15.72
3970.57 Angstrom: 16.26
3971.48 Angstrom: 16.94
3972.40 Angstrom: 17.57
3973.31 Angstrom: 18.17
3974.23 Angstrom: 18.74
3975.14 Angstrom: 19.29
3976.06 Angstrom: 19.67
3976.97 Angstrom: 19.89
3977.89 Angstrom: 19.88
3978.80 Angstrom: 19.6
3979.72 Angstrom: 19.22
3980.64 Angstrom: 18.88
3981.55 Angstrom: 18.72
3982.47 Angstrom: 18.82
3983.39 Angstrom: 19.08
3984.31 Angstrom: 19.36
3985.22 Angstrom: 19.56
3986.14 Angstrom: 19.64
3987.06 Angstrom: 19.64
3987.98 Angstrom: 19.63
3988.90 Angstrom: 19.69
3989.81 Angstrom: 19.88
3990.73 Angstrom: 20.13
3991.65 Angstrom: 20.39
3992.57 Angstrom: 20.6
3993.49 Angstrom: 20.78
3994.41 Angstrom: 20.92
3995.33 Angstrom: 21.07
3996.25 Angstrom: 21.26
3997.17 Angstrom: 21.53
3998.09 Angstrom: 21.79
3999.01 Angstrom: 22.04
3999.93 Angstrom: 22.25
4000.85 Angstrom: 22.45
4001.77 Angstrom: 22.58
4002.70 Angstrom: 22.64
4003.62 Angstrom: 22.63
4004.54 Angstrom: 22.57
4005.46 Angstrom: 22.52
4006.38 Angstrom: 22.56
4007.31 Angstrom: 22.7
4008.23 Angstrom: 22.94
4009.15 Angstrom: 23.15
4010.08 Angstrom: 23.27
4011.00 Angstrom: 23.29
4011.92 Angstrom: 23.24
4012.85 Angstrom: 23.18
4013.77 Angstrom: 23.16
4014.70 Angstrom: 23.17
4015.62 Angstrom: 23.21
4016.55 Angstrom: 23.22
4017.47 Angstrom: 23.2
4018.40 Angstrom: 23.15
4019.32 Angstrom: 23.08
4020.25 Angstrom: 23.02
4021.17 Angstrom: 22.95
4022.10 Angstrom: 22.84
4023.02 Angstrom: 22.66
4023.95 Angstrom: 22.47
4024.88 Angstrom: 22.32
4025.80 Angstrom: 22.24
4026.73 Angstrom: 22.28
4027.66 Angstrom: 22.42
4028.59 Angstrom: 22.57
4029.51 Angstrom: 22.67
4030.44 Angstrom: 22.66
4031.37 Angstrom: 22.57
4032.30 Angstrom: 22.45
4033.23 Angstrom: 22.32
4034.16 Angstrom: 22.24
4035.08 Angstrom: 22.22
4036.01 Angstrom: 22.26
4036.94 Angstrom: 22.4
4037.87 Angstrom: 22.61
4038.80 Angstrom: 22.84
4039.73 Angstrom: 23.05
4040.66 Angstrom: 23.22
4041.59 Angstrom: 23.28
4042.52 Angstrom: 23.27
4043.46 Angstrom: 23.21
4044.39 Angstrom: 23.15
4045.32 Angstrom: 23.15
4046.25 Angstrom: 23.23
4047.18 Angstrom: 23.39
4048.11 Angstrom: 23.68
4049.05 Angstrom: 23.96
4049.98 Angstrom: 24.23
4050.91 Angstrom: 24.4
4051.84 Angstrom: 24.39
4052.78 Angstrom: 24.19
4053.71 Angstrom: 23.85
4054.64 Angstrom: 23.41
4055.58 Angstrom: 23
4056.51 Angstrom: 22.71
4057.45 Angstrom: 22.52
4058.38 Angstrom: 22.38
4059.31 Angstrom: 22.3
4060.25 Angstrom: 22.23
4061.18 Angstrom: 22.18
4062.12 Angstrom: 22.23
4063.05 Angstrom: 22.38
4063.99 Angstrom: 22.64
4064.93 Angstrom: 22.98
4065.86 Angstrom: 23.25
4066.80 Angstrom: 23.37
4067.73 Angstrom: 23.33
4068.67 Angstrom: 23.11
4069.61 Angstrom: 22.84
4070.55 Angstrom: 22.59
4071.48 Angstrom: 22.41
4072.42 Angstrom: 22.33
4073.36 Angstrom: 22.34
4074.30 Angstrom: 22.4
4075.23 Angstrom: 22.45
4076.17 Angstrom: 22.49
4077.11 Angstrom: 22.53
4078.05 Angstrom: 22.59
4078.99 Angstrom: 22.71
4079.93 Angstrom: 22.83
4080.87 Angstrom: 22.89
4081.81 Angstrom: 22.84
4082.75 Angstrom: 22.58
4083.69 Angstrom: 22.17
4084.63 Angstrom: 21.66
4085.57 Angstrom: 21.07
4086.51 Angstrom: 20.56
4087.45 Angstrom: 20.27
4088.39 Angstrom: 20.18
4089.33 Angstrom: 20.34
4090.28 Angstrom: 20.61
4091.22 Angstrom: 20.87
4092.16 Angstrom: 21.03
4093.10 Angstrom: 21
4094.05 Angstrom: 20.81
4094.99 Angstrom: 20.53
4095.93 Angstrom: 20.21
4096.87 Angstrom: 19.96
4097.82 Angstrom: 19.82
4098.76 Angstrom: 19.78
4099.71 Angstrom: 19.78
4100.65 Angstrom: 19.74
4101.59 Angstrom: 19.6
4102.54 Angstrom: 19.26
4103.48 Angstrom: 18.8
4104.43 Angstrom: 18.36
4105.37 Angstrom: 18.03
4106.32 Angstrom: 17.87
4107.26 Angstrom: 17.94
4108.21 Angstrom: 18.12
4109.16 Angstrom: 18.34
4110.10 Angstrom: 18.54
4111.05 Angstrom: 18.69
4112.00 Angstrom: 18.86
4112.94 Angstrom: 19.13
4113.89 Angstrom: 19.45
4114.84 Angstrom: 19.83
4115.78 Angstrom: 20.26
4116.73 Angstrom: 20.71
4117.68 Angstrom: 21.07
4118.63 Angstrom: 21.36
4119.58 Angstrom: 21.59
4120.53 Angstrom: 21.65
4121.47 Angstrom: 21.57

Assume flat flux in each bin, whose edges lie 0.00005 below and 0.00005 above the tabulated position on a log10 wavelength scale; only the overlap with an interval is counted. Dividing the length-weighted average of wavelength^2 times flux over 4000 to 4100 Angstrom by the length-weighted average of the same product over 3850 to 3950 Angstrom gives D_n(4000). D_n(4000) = 1.35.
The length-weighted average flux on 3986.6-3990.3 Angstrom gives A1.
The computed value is 19.7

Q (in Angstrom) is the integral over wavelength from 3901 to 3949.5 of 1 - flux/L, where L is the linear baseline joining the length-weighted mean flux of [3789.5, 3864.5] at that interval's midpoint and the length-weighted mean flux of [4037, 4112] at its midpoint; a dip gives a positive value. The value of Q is 2.3 Angstrom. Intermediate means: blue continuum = 17.1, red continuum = 21.7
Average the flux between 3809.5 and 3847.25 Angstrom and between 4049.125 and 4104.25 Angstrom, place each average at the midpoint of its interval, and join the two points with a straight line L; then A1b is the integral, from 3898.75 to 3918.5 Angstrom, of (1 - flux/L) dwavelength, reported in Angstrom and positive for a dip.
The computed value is -1.25 Angstrom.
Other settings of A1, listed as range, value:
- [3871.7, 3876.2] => 19.5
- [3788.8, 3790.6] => 17.2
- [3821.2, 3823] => 17.1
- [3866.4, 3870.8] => 19.1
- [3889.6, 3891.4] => 15.3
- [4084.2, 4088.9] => 20.8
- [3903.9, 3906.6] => 20.5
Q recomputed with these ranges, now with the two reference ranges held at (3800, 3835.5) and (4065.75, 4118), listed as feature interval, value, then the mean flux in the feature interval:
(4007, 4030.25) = -3.9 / 22.9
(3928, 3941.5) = 2.8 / 14.5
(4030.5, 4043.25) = -1.8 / 22.7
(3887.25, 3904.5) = 1.0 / 16.7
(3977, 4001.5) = -1.4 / 20.3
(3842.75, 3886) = -4.4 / 19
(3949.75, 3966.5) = -0.4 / 19.2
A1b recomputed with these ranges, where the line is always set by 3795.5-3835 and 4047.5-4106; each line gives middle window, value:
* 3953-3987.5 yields 1.60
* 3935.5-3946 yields 1.18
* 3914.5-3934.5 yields 0.85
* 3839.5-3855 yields -2.39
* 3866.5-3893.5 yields 0.44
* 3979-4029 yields -3.50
